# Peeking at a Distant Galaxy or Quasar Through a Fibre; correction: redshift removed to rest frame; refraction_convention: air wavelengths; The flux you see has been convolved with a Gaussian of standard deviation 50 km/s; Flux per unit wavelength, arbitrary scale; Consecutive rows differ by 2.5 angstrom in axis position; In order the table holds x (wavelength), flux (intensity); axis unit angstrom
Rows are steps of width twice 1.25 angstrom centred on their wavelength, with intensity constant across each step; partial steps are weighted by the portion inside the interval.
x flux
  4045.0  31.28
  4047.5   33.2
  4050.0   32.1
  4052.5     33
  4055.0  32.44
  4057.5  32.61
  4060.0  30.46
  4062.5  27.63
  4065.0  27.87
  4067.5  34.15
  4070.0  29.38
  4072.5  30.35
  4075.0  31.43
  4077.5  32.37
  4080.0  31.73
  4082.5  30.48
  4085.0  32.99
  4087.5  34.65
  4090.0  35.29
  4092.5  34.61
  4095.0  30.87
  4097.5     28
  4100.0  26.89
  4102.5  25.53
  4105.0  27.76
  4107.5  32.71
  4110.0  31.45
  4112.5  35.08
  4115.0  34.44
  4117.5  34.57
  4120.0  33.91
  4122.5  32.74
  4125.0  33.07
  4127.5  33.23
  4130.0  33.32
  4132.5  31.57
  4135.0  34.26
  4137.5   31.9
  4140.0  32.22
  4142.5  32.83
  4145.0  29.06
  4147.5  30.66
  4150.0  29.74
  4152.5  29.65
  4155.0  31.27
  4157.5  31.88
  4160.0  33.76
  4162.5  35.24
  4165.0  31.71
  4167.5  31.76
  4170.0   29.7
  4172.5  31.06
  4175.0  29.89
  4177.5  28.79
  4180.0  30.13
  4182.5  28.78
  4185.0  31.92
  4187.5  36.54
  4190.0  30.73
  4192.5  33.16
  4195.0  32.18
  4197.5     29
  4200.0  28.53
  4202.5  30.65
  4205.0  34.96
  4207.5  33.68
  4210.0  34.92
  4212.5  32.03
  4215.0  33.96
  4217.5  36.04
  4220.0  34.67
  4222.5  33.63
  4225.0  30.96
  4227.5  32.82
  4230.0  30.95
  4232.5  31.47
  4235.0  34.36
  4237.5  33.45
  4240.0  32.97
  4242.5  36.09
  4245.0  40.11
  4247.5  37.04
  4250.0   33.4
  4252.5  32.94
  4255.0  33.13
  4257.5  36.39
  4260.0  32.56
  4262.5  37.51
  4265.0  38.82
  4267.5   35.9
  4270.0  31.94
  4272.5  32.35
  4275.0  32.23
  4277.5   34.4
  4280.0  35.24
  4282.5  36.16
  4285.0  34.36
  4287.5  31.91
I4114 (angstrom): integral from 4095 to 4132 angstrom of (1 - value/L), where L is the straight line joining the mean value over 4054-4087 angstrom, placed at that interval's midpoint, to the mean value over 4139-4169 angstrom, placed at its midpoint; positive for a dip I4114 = -0.2 angstrom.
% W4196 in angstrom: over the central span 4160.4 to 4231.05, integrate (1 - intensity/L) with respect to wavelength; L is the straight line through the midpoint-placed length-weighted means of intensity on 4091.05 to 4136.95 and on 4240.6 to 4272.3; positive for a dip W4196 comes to 3.68 angstrom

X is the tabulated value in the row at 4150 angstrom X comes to 29.74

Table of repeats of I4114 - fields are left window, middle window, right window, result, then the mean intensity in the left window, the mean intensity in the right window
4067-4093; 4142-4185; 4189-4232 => 2.0 angstrom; 32.4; 32.5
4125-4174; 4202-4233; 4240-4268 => 1.0 angstrom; 31.9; 35.7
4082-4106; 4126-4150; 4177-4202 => -0.9 angstrom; 30.7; 31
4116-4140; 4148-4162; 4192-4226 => 0.7 angstrom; 33.1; 32.7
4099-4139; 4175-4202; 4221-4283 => 1.9 angstrom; 32.1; 34.3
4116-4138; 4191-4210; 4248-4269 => 1.3 angstrom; 33.2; 35.1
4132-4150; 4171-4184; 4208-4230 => 1.1 angstrom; 31.7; 33.5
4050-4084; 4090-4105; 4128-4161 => 0.9 angstrom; 31.1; 31.7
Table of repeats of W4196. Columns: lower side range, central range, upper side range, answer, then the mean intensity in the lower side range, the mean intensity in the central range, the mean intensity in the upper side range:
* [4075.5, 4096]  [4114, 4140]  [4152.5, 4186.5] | -1.0 angstrom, 32.8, 33.2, 31.2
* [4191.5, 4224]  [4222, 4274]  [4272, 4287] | -1.0 angstrom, 32.9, 34.2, 34.1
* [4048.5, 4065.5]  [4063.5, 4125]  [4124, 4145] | 0.3 angstrom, 31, 31.6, 32.6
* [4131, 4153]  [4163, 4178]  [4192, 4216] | 0.5 angstrom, 31.4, 30.8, 32.3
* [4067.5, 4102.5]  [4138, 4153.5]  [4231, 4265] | 0.9 angstrom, 31.3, 30.8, 34.8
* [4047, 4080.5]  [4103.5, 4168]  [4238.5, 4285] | 0.6 angstrom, 31.3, 32.3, 34.9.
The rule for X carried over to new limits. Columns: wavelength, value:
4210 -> 34.92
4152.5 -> 29.65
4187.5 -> 36.54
